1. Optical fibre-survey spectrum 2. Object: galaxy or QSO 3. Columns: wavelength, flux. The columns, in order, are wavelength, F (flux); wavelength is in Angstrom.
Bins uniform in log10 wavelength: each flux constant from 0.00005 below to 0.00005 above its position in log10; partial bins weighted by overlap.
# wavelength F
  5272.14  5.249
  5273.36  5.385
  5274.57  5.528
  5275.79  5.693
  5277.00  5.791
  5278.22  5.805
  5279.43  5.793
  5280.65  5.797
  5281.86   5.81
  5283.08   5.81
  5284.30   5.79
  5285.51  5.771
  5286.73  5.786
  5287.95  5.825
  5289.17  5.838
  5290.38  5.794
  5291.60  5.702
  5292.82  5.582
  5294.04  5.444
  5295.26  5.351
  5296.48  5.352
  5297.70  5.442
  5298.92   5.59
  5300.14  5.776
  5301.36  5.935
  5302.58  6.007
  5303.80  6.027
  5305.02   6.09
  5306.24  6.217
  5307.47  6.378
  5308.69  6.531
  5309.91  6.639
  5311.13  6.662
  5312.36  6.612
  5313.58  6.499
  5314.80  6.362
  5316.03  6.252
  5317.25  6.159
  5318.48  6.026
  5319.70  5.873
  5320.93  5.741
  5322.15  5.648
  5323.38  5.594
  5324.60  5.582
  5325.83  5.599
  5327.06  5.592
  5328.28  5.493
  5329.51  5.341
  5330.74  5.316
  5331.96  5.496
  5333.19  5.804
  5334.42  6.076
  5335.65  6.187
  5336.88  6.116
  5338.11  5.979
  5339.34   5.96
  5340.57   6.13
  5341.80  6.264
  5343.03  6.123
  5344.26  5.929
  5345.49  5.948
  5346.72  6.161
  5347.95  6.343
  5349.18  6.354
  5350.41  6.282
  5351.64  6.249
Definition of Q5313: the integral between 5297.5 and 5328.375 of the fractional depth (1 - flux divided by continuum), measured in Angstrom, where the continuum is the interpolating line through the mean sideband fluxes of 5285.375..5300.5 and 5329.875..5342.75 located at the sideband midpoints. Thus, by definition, -1.4 Angstrom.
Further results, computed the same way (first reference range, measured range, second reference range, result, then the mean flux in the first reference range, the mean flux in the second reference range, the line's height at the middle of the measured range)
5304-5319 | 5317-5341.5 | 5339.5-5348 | 1.7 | 6.36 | 6.11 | 6.22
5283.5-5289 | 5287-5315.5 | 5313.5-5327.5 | -0.7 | 5.79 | 5.89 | 5.84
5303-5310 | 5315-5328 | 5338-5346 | 0.8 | 6.28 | 6.05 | 6.19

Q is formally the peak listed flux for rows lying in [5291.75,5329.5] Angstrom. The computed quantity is 6.662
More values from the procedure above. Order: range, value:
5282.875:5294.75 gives 5.838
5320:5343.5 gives 6.264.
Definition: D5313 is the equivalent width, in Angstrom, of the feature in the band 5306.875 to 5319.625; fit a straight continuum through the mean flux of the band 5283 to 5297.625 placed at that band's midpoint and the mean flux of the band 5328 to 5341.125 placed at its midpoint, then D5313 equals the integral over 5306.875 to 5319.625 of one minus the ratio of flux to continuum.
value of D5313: -1.45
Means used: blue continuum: 5.66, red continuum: 5.81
